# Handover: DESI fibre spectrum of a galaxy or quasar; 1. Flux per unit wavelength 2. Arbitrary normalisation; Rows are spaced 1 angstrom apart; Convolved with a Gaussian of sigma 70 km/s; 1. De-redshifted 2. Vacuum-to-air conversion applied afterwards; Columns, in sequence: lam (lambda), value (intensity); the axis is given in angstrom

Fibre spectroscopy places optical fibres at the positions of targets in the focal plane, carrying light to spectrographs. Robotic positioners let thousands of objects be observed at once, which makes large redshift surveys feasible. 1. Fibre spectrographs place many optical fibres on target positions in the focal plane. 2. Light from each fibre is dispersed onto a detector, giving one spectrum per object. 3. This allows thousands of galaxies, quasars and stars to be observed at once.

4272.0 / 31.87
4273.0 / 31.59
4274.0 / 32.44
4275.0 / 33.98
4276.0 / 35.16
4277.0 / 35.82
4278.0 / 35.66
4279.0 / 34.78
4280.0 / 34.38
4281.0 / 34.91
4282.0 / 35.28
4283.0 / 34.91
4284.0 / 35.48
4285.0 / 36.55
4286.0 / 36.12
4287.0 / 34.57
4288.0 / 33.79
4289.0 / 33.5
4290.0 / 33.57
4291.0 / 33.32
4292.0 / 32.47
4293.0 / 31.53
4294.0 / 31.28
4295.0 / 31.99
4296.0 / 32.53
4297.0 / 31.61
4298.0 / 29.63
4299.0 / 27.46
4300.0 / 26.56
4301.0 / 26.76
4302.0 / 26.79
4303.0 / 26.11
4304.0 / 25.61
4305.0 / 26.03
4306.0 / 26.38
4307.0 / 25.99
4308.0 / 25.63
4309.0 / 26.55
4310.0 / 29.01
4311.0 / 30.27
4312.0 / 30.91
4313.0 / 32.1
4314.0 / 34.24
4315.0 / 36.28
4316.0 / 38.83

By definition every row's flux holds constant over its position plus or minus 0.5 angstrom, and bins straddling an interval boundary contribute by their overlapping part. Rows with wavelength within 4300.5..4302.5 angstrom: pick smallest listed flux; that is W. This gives 26.76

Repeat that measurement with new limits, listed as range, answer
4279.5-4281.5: 34.38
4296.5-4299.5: 27.46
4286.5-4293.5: 31.53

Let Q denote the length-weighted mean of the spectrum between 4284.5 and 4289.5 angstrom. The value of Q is 34.9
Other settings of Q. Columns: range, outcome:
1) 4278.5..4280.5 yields 34.6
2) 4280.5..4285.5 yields 35.4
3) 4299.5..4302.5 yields 26.7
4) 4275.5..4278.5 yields 35.5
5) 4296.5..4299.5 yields 29.6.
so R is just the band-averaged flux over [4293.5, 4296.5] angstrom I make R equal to 31.9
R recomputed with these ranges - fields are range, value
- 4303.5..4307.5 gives 26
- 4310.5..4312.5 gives 30.6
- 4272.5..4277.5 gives 33.8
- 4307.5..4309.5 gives 26.1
